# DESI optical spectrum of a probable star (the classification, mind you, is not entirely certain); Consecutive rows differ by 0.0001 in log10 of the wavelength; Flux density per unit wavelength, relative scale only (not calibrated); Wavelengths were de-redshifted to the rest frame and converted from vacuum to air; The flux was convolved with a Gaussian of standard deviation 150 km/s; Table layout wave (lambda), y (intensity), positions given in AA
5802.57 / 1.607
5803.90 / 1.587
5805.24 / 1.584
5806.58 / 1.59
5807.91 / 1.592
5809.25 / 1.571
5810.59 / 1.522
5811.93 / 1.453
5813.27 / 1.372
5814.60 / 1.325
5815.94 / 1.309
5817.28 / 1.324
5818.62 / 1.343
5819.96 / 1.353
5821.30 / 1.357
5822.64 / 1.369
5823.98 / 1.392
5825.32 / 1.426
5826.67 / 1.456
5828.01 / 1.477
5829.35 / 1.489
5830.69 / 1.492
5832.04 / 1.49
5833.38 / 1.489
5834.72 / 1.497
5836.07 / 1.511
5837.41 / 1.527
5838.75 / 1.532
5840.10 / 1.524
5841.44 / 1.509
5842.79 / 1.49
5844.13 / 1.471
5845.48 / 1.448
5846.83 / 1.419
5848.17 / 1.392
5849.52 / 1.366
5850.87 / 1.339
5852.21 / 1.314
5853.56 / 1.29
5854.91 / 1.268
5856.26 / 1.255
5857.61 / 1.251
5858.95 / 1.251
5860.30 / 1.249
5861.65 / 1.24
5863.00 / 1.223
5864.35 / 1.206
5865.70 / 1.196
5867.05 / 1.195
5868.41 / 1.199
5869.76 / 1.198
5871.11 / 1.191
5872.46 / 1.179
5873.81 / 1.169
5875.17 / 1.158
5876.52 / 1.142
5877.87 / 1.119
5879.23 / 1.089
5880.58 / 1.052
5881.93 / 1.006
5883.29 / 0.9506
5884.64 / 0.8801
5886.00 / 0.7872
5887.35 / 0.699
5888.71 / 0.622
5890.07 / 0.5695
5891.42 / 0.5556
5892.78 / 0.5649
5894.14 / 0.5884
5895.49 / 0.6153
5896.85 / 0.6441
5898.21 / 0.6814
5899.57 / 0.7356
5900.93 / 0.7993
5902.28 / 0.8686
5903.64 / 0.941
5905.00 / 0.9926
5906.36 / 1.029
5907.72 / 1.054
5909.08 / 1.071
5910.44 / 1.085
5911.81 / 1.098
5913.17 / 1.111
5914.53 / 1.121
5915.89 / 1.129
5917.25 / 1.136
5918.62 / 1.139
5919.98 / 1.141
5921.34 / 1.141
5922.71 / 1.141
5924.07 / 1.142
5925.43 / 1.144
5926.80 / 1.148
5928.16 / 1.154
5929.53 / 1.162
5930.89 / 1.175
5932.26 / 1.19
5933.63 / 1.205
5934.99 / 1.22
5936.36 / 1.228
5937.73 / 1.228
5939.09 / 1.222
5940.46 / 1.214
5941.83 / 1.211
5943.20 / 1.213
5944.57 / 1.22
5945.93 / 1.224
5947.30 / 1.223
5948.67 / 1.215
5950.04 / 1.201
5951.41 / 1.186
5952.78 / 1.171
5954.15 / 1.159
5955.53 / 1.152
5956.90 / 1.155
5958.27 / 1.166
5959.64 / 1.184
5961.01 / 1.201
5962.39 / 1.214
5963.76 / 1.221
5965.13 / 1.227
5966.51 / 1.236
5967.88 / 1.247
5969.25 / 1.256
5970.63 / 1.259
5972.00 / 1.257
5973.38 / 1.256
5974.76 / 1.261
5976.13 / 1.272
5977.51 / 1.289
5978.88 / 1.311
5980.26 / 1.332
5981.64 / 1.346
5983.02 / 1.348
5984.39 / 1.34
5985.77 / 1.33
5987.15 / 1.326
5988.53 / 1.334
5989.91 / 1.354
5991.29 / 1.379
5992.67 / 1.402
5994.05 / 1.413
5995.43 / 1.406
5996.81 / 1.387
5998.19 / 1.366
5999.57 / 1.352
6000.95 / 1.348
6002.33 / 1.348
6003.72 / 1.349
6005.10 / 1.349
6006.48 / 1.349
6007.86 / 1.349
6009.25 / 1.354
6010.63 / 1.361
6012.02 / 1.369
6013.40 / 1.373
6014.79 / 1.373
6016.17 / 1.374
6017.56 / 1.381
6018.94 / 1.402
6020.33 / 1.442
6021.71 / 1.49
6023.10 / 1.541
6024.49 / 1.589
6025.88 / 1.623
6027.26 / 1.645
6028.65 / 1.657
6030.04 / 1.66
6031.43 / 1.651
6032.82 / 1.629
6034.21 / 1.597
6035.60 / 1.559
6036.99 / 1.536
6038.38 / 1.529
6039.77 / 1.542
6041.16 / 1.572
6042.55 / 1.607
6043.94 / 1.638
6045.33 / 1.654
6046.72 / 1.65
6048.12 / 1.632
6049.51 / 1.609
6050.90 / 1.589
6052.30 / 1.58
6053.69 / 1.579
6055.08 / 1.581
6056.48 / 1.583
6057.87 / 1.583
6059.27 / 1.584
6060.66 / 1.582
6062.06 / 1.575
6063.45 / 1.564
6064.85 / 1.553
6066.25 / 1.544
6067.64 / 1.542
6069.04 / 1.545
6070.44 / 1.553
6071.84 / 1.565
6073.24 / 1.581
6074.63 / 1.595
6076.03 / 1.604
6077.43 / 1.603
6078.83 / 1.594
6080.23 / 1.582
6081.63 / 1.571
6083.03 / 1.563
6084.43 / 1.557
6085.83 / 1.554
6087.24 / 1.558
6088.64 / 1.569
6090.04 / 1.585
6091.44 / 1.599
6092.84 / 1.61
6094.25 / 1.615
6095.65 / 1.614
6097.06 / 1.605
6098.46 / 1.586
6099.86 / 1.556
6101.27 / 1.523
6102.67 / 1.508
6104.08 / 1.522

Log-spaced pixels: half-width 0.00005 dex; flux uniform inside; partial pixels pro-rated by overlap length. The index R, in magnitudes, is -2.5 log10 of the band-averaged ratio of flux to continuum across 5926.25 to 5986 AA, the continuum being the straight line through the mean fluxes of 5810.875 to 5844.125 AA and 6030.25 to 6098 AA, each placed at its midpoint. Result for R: 0.23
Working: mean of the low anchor 1.44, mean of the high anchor 1.59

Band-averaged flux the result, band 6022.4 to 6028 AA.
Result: 1.6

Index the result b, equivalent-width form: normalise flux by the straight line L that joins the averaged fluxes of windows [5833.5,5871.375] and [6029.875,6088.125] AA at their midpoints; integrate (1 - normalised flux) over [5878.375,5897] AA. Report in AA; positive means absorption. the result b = 8.3 AA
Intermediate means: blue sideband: 1.34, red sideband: 1.58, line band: 0.765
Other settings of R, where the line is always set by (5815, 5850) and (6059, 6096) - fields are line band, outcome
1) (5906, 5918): 0.33 mag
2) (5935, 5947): 0.22 mag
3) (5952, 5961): 0.28 mag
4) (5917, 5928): 0.29 mag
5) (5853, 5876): 0.20 mag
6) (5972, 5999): 0.14 mag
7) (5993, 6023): 0.12 mag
